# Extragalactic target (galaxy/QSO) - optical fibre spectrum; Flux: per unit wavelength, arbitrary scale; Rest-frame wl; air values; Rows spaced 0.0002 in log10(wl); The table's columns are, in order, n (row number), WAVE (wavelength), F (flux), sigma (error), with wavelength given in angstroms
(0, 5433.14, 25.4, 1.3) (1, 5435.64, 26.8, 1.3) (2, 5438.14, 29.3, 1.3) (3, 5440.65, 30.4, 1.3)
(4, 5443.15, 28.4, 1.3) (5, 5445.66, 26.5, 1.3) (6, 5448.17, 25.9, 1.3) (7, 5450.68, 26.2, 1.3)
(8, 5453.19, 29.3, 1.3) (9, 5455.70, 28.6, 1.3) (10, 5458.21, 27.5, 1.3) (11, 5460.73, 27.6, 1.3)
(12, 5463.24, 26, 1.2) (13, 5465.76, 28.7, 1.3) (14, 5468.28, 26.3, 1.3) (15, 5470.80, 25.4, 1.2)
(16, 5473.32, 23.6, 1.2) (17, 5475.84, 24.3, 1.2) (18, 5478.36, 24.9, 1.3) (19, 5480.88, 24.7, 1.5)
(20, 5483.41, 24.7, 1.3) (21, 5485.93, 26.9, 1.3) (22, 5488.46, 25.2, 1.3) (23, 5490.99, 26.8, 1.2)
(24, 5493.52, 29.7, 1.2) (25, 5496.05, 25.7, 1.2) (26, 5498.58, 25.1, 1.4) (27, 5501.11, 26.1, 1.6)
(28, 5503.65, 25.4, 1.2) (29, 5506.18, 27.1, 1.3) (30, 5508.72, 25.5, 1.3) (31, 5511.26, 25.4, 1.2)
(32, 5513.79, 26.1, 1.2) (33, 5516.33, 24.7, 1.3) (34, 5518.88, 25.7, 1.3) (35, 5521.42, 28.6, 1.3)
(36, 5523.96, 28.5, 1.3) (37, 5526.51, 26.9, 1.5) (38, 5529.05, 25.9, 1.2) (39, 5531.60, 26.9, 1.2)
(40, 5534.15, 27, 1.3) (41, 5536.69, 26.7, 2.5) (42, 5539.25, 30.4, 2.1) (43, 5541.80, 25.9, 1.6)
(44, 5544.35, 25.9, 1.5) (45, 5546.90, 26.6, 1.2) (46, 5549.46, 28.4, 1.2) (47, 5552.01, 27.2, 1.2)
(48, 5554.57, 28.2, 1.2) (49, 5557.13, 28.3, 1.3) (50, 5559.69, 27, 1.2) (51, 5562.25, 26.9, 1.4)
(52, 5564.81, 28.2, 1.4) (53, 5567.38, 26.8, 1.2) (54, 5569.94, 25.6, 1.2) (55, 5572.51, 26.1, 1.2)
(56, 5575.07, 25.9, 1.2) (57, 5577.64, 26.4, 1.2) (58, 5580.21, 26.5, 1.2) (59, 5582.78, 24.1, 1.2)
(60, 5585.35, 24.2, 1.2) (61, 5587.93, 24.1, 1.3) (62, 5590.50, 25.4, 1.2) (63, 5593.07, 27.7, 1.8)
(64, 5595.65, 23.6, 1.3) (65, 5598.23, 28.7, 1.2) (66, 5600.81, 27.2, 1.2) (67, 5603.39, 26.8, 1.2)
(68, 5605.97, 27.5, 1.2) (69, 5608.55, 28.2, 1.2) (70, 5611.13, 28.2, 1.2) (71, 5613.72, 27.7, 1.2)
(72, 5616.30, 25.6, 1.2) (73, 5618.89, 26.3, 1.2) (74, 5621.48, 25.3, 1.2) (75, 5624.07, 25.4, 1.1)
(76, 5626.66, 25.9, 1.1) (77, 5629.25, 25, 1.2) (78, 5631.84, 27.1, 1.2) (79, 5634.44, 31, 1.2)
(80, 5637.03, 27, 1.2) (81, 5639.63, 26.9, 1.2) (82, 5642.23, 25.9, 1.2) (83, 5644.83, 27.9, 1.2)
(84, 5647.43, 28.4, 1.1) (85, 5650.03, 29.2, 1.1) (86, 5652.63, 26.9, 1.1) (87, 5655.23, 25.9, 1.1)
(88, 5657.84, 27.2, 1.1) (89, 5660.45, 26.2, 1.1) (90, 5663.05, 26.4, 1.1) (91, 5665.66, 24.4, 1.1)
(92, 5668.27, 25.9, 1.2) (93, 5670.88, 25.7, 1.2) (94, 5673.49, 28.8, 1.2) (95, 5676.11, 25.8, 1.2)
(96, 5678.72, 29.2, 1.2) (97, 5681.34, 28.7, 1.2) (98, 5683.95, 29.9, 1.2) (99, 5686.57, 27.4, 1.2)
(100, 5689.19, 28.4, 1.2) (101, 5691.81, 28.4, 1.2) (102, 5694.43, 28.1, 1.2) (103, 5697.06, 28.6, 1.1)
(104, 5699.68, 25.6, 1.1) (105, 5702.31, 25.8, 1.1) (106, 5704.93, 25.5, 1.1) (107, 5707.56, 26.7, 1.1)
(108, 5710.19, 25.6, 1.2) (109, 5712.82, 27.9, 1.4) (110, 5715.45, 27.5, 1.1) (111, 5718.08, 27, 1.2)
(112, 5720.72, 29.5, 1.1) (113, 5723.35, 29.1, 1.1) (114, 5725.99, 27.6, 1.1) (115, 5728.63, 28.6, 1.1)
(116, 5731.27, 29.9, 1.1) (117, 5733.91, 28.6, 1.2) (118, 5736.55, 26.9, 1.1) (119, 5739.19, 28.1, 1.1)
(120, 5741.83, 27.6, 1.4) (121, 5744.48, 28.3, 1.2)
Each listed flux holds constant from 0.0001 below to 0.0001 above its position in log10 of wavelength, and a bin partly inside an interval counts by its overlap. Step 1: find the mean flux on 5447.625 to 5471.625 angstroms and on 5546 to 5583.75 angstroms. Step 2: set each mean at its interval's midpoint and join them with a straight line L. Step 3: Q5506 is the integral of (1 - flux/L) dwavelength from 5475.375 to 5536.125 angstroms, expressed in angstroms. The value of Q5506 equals 1.9 angstroms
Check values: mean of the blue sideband 27.2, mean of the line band 26.2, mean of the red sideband 26.8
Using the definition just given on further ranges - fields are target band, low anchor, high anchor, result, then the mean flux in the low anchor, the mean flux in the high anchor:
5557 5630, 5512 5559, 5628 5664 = 2.2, 27.1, 27.2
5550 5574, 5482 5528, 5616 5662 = -0.6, 26.3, 26.9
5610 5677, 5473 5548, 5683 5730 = 1.0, 26.3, 27.6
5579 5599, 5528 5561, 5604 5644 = 1.2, 27.3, 26.9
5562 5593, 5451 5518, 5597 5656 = 1.1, 26.2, 27.1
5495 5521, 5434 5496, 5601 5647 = 1.0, 26.8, 27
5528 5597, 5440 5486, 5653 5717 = 0.7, 26.6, 27.1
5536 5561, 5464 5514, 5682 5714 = -1.1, 25.9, 27.4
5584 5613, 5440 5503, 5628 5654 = 0.8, 26.5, 27.5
